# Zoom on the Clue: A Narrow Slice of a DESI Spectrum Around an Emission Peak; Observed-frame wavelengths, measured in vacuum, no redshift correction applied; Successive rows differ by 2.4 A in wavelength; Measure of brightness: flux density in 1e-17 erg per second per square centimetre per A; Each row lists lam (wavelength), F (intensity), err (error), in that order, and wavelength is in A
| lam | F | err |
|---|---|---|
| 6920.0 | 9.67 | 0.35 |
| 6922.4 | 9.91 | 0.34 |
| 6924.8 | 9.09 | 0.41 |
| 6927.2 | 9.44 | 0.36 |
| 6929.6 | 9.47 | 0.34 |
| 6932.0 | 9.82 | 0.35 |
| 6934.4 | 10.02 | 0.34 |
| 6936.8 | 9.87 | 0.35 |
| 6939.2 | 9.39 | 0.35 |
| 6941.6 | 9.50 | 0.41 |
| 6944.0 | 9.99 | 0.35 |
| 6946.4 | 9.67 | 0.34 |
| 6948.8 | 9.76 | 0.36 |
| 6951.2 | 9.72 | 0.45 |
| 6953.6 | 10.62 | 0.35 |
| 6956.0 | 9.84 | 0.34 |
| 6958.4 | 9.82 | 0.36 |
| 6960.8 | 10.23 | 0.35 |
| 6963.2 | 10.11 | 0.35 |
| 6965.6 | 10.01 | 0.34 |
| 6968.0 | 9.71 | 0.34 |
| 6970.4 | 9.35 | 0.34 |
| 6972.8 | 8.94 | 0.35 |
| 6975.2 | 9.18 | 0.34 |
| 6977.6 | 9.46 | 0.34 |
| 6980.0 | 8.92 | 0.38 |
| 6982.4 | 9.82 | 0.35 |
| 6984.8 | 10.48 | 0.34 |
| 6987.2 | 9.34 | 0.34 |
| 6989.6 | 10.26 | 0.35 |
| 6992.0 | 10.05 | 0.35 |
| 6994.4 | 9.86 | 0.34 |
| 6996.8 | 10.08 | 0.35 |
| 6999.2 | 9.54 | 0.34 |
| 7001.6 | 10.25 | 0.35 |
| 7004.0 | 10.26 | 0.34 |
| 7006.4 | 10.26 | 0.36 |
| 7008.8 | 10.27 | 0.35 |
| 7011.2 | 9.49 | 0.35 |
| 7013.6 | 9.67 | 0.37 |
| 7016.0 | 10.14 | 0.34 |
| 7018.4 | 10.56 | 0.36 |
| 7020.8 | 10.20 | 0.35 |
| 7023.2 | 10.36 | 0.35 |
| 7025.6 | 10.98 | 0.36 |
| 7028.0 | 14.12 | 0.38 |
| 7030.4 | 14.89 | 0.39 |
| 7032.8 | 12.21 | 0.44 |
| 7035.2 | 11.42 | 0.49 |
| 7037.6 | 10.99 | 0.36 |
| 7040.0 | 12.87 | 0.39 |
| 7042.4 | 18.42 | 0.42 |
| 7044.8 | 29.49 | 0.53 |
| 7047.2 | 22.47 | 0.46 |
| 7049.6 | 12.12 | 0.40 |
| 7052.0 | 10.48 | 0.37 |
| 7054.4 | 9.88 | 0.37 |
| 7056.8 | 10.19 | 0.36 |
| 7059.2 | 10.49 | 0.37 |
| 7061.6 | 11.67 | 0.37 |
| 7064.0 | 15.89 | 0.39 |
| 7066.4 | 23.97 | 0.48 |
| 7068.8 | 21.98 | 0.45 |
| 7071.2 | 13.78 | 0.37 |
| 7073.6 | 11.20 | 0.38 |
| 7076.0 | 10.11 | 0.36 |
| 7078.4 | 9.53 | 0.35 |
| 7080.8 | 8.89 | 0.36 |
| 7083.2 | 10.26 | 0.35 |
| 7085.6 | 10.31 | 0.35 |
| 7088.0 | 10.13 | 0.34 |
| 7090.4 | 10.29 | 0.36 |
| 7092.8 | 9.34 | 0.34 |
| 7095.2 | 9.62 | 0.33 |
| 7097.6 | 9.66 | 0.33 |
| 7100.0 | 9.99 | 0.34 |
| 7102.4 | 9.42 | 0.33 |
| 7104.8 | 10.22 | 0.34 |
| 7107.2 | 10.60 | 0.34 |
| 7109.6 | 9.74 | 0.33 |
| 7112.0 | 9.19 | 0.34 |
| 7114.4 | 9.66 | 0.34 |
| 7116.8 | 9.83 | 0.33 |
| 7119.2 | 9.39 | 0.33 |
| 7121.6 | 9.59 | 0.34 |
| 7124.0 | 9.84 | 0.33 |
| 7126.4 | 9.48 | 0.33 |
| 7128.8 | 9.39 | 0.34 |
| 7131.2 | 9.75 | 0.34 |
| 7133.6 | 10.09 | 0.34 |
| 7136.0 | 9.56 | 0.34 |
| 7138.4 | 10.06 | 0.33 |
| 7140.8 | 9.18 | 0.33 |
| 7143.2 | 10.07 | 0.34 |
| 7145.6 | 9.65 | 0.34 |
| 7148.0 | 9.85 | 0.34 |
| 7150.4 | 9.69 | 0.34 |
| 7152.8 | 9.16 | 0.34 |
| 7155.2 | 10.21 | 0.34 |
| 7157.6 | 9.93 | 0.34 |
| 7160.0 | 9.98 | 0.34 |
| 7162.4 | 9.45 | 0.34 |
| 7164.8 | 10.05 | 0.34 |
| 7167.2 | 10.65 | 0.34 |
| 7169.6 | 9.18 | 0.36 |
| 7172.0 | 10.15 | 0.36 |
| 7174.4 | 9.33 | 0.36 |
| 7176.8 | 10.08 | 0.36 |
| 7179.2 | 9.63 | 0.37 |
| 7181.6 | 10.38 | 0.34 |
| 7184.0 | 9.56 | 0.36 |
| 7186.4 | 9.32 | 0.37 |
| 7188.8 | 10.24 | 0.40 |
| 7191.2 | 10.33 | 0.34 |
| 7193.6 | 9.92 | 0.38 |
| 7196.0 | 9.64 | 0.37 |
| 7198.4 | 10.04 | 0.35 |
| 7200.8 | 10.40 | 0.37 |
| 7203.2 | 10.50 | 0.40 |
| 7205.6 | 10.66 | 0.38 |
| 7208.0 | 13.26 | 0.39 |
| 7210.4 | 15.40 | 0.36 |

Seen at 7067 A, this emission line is [N II] 6583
